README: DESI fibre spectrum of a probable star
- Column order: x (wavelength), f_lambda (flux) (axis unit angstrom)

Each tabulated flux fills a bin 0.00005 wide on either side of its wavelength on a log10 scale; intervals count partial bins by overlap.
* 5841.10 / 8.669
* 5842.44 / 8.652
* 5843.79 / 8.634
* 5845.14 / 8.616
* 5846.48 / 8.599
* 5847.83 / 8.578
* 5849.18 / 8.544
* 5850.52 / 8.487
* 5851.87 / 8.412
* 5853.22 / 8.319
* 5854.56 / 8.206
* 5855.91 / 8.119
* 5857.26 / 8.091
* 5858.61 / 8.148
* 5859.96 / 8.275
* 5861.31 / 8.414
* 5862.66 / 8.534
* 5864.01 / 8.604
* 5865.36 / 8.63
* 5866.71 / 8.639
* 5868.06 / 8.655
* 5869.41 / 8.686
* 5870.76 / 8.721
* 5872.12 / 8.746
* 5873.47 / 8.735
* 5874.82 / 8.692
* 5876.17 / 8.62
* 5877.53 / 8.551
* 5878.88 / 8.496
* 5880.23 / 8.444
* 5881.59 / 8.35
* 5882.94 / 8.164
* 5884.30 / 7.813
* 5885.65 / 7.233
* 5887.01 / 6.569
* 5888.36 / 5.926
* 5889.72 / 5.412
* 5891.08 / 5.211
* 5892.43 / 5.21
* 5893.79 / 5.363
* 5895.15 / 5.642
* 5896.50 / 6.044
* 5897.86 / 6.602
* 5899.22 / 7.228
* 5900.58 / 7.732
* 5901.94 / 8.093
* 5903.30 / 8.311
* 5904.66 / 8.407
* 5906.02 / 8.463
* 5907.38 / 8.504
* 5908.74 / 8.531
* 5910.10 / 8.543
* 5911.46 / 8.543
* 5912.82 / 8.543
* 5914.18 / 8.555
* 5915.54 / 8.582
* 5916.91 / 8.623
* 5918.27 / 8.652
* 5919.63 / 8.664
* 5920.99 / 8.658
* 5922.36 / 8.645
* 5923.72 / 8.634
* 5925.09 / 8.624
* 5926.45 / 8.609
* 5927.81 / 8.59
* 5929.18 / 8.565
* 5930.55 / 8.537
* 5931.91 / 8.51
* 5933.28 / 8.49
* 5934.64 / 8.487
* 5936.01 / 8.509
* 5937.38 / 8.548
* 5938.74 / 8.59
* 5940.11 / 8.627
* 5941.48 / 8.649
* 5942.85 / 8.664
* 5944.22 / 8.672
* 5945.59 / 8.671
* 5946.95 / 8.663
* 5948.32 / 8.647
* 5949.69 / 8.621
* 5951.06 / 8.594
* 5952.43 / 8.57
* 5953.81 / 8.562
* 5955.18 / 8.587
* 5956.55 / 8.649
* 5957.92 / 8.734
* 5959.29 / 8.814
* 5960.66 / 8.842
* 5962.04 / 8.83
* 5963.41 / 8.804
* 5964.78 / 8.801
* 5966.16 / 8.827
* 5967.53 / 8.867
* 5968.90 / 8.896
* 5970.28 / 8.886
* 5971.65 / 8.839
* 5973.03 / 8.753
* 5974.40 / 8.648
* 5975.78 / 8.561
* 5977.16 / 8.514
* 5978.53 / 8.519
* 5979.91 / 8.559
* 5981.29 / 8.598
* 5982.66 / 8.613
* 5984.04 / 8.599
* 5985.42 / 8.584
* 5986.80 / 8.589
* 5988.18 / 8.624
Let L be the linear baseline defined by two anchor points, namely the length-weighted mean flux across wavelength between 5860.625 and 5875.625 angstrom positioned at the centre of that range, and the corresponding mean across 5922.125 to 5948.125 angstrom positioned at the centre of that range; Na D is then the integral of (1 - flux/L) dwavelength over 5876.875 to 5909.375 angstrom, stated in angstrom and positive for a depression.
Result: 5.1 angstrom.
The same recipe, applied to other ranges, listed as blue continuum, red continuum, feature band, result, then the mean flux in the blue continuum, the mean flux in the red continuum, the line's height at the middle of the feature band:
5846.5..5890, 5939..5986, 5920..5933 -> -0.1 angstrom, 8.21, 8.68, 8.5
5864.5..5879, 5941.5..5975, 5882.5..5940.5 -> 5.6 angstrom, 8.66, 8.73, 8.69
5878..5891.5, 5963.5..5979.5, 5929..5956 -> -1.2 angstrom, 7.22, 8.74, 8.23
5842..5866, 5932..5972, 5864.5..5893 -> 2.3 angstrom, 8.43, 8.68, 8.5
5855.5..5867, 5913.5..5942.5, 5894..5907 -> 1.8 angstrom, 8.38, 8.59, 8.5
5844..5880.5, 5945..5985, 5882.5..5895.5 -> 3.5 angstrom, 8.51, 8.69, 8.55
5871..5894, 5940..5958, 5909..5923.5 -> -1.0 angstrom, 7.45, 8.63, 8.05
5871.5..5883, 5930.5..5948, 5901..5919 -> 0.2 angstrom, 8.56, 8.59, 8.58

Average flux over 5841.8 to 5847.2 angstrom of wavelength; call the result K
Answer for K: 8.61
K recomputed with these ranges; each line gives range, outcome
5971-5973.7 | 8.78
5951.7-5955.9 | 8.56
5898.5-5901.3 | 7.46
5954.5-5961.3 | 8.73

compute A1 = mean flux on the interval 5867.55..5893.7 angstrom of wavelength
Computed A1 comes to 7.64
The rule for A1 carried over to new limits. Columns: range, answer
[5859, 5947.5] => 8.11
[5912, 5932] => 8.6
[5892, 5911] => 7.37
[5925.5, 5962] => 8.62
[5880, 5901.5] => 6.66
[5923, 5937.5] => 8.55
